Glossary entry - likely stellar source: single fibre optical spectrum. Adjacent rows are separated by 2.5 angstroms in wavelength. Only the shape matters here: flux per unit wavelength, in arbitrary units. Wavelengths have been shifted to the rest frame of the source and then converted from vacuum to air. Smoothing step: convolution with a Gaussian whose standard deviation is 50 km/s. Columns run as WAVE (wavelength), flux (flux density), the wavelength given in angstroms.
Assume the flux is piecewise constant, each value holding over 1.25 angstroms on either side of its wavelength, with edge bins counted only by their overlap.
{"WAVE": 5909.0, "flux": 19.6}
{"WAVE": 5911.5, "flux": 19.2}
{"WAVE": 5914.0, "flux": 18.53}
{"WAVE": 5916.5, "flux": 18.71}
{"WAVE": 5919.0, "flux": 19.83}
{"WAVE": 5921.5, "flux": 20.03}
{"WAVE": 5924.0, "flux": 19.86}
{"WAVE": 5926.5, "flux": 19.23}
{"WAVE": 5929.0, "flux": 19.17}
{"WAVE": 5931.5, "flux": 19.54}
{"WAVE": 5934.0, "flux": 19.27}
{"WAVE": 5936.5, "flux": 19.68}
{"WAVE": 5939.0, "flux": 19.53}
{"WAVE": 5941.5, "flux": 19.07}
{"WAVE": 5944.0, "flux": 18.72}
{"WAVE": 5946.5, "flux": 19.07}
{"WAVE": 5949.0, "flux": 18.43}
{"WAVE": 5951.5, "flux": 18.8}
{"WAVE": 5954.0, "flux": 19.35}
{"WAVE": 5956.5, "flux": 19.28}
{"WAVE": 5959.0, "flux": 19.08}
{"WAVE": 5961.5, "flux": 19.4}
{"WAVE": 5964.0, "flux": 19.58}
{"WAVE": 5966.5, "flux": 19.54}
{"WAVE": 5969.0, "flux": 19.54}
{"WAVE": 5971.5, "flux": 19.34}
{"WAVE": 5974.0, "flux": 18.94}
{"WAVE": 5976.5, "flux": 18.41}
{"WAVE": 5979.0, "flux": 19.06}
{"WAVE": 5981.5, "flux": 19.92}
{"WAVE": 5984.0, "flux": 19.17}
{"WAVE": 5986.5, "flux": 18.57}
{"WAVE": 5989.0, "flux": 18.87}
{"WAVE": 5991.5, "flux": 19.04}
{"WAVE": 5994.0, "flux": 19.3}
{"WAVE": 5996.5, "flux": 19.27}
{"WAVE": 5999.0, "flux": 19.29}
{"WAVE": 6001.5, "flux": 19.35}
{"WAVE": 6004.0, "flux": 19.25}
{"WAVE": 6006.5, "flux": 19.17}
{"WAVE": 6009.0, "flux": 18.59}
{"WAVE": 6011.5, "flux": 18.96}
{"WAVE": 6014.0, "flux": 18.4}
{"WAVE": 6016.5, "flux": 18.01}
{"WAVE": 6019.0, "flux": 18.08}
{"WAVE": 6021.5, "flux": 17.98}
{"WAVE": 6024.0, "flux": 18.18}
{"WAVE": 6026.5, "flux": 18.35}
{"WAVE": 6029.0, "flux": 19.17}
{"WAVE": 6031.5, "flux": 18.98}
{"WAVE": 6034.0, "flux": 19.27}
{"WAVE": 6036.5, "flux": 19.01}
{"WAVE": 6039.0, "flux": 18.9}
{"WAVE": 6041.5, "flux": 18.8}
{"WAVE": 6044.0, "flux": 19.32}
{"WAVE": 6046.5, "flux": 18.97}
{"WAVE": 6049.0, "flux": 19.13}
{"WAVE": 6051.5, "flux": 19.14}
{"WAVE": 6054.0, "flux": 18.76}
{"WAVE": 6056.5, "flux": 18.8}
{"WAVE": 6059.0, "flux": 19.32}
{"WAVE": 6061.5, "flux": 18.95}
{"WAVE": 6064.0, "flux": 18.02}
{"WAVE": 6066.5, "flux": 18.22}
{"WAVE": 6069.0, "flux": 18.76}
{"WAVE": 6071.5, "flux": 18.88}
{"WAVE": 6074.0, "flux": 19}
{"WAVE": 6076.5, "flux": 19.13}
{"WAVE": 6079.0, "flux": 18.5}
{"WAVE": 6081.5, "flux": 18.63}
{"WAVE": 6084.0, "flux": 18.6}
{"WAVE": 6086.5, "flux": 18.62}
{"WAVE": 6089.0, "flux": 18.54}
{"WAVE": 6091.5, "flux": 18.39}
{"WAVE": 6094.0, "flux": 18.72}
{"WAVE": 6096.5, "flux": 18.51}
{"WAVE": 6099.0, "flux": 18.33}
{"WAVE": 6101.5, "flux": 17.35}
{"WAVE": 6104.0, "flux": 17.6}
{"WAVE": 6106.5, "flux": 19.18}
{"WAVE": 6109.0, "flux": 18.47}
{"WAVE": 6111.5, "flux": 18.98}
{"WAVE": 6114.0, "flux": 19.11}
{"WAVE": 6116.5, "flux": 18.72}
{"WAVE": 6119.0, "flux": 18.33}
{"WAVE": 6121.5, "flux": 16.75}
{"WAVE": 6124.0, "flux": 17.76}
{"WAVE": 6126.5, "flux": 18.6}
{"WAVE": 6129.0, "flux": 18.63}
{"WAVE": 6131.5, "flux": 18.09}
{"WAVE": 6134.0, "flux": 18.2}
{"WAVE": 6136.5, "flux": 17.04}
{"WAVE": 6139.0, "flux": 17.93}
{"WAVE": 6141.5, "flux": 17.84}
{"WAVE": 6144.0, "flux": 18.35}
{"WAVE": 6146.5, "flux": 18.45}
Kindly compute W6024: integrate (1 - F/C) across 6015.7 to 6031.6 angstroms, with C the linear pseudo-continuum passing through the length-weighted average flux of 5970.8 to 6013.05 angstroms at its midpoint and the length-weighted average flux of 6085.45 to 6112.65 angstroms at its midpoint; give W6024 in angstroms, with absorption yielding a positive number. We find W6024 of 0.4 angstroms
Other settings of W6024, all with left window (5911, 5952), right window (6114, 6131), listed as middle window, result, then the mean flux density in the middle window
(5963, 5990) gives -0.27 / 19.2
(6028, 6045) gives -0.36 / 19.1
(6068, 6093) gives -0.38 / 18.7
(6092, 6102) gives 0.02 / 18.3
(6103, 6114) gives -0.22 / 18.6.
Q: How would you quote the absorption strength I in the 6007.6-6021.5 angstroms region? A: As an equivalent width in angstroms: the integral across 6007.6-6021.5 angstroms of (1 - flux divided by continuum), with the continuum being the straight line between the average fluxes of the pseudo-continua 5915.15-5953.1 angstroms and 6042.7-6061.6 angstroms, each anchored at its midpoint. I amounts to 0.5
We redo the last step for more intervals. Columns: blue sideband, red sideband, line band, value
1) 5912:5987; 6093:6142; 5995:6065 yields -0.4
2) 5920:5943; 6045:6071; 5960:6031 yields 0.7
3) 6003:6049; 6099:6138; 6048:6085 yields -0.6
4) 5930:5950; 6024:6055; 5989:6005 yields -0.1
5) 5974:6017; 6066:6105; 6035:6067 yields -0.3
